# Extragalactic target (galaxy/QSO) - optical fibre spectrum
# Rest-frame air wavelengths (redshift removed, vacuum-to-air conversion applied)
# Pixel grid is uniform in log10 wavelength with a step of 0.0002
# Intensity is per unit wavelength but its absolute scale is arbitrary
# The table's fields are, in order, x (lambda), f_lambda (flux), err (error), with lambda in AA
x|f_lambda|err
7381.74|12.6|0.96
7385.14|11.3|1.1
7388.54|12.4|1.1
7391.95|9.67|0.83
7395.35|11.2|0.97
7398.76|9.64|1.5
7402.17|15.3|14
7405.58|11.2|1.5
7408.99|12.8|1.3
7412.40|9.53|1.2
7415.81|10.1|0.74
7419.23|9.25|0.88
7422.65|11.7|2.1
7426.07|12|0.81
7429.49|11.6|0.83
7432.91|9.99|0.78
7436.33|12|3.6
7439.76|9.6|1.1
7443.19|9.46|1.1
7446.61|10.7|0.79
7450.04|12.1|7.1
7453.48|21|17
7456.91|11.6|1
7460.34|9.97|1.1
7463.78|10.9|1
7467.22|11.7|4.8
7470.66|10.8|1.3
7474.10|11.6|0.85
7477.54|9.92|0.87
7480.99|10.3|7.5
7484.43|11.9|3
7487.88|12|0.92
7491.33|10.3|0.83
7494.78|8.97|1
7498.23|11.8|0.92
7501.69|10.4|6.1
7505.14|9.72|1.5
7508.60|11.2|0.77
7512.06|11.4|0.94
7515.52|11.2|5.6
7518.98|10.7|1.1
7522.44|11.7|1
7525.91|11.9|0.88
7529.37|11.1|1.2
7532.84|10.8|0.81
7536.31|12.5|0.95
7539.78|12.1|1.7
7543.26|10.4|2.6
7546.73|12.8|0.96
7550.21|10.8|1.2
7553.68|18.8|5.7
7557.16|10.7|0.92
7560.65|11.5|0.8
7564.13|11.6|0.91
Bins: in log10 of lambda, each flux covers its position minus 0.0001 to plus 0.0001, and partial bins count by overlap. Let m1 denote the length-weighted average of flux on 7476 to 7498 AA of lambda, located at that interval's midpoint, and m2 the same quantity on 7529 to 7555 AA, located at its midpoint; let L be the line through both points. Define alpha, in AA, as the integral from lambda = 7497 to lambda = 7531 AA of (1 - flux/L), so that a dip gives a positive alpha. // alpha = 1.2 AA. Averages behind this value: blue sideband 10.7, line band 11.1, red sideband 12.4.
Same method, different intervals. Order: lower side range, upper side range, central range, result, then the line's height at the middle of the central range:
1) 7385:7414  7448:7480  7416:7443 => 2.3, 11.8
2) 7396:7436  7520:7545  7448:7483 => -2.0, 11.3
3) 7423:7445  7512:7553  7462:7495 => 0.8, 11.2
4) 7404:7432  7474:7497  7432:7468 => -3.1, 10.8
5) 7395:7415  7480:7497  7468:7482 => 0.2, 10.9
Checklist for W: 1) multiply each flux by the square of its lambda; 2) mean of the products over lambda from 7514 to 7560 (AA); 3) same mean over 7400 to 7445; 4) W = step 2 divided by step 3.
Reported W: 1.11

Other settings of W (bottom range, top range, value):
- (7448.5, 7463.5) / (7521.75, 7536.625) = 0.87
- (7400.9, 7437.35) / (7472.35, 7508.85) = 0.96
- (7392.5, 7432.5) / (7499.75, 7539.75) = 1.03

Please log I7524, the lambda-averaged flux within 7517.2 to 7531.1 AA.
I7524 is 11.4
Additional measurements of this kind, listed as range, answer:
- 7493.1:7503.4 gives 10.4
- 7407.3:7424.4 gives 10.7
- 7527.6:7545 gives 11.4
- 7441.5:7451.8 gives 10.8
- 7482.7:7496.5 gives 10.8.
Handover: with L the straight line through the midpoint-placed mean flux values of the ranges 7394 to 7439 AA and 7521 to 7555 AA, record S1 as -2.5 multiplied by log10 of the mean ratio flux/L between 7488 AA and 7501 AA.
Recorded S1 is 0.13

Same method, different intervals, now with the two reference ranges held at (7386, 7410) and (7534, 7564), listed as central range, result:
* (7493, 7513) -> 0.155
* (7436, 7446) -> 0.170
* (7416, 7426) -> 0.110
